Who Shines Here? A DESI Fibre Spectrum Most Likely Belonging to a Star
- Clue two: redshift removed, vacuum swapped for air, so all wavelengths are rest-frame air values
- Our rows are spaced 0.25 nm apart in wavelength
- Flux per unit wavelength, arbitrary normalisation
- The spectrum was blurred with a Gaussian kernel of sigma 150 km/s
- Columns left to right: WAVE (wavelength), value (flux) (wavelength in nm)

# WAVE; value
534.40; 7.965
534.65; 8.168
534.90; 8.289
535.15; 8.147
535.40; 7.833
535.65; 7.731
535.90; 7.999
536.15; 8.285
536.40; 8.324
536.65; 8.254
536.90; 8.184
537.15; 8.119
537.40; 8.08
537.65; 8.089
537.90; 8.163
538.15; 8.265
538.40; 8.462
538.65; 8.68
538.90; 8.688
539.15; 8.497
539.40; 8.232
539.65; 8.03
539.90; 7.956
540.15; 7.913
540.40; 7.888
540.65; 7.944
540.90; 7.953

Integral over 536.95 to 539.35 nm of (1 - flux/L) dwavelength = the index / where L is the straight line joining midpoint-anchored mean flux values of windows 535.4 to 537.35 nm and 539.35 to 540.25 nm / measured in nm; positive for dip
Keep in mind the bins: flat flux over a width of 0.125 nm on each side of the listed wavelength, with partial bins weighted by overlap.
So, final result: -0.08 nm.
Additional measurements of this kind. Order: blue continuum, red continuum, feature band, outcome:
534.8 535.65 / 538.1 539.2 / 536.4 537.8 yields 0.02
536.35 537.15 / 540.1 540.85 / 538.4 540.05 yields -0.07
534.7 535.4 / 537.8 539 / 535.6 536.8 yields 0.02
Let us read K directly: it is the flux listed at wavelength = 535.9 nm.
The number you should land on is 7.999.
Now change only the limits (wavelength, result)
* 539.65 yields 8.03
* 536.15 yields 8.285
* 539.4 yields 8.232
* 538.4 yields 8.462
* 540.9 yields 7.953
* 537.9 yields 8.163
